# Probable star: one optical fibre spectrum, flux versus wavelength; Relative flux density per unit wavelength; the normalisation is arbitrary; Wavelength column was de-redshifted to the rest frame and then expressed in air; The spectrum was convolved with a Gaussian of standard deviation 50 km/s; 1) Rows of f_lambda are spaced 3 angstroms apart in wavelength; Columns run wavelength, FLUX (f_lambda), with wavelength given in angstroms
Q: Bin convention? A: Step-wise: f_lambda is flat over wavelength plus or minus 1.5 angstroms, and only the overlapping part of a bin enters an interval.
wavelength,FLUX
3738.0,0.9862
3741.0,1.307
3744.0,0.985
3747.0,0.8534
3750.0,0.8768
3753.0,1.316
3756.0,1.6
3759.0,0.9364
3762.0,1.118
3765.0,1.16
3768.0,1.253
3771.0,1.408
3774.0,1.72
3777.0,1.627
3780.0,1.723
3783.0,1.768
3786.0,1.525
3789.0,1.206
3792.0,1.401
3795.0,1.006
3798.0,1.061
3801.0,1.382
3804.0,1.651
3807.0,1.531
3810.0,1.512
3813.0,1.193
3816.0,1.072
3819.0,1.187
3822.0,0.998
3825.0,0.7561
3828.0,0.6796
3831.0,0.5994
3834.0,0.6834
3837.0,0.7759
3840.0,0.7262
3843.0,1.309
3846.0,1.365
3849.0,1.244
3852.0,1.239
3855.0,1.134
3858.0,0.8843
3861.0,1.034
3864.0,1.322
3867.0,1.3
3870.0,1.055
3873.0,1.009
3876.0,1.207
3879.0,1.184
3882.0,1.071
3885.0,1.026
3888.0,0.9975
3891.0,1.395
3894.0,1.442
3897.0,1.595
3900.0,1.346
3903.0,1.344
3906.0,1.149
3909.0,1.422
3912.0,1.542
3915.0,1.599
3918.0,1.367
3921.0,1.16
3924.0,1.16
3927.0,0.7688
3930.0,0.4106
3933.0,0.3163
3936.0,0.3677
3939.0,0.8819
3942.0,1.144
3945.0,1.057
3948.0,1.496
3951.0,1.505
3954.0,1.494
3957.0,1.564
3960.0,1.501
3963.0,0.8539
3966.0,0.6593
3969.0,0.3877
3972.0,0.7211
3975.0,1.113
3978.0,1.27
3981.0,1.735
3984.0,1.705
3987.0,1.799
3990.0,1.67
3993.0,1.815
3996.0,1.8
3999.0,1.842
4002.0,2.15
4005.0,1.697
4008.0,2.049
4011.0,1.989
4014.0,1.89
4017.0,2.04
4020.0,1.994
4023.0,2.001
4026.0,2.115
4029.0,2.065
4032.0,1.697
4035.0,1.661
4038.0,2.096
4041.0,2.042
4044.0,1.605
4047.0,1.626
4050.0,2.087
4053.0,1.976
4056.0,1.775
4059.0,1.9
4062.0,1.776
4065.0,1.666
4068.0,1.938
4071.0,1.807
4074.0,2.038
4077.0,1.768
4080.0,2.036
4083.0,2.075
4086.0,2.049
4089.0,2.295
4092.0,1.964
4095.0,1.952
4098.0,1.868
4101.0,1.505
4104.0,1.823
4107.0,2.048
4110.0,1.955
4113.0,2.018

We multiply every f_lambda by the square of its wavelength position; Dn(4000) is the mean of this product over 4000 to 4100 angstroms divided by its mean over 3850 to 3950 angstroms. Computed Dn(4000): 1.8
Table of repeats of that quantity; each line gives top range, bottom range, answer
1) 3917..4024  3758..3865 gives 1.25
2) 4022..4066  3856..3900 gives 1.72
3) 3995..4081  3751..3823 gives 1.60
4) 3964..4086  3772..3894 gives 1.63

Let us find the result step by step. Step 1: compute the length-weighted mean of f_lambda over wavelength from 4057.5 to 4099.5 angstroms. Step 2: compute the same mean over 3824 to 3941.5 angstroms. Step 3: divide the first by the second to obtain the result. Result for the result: 1.80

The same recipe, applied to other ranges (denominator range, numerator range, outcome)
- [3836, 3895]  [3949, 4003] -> 1.25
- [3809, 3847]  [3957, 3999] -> 1.37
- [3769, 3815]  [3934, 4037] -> 1.05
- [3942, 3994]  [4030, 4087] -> 1.44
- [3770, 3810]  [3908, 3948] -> 0.70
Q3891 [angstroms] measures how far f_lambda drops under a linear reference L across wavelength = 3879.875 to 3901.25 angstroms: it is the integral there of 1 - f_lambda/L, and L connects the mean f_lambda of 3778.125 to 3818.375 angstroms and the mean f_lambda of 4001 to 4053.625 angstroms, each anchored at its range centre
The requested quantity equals 4.6 angstroms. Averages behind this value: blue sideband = 1.38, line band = 1.26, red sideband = 1.93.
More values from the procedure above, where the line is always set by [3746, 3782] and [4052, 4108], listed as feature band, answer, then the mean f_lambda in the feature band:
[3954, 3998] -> 9.6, 1.34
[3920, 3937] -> 9.7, 0.693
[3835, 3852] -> 4.4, 1.09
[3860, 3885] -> 6.2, 1.14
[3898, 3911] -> 2.0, 1.33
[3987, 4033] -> -3.7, 1.92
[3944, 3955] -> 1.7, 1.4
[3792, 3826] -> 4.1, 1.23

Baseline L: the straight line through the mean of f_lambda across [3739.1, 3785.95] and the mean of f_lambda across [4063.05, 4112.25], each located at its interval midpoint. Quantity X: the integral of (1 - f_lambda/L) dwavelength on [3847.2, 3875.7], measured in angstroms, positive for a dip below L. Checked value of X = 6.81 angstroms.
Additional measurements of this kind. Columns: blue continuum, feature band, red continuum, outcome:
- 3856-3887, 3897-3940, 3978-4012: 8.62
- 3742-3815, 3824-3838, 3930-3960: 6.20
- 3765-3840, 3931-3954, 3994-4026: 9.81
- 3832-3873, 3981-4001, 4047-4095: -1.97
